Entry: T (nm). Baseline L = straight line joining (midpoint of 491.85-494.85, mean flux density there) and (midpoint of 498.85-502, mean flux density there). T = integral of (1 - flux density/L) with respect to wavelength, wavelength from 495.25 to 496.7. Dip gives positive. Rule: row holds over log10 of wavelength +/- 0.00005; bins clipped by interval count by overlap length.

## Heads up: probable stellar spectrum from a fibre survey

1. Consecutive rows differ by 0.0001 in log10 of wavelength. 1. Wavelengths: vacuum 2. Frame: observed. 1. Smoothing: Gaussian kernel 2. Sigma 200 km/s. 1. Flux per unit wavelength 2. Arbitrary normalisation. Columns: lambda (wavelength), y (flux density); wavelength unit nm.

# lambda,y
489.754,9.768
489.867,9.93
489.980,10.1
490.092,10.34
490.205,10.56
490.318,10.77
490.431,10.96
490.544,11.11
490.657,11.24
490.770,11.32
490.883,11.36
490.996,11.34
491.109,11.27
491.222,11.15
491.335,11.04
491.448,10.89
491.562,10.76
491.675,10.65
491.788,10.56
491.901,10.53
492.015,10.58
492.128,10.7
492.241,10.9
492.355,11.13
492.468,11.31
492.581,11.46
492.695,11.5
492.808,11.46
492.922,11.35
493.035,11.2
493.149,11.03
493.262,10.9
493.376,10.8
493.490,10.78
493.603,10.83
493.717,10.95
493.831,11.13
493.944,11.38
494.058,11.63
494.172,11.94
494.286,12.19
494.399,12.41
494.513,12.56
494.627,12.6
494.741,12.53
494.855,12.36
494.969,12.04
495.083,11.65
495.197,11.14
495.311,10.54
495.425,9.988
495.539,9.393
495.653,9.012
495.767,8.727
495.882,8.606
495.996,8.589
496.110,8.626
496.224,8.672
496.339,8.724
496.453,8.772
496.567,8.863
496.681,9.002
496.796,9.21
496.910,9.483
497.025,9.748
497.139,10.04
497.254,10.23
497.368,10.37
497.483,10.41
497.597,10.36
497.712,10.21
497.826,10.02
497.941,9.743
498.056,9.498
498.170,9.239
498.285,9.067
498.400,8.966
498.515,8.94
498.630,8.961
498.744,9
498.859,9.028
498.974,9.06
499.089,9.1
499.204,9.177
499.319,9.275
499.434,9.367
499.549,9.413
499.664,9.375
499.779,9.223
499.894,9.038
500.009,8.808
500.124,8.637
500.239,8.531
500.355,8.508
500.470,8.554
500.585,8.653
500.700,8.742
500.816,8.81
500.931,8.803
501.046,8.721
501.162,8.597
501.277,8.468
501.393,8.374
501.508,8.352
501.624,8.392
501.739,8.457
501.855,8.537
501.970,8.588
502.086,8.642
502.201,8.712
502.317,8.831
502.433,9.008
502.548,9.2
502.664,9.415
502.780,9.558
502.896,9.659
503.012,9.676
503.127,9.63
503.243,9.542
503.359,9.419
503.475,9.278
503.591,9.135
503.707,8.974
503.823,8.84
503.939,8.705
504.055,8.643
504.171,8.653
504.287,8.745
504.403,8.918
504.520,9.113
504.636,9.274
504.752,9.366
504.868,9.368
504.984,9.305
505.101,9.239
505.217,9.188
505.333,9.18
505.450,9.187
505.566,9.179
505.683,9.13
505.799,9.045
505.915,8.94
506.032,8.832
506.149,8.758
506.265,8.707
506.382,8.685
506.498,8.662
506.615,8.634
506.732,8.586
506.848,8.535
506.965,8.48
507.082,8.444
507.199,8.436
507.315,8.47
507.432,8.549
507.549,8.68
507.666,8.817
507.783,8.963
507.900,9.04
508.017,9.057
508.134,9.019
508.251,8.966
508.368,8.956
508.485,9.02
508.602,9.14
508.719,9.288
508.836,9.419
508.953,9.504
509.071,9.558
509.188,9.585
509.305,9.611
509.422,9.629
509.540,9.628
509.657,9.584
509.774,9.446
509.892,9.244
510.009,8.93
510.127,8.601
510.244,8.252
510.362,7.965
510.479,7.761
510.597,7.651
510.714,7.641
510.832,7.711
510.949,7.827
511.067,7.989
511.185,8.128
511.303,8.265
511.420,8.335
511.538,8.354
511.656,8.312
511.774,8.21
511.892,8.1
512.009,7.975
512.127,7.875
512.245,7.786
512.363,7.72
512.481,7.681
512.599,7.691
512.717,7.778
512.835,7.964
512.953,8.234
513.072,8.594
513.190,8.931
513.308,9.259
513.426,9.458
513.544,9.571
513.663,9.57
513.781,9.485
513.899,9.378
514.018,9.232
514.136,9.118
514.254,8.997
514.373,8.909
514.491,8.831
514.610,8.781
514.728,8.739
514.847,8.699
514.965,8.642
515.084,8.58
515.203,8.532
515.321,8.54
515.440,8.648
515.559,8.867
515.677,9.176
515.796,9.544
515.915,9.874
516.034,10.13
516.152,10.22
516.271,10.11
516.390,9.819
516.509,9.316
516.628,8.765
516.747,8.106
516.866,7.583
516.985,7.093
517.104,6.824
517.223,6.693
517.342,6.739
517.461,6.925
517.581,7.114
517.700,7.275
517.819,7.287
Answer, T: 0.19 nm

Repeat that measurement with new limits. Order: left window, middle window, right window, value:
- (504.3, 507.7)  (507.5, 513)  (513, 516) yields 0.24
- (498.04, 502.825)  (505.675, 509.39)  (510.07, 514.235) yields -0.15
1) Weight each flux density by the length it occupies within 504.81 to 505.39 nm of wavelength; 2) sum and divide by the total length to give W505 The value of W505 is 9.26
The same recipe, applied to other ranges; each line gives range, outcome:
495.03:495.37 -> 11.1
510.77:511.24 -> 7.9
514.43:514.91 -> 8.77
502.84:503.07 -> 9.69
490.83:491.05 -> 11.4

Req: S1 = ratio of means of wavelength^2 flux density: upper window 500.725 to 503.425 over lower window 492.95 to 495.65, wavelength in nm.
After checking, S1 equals 0.81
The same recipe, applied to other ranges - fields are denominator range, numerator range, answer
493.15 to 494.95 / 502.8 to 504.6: 0.81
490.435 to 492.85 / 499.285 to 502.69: 0.83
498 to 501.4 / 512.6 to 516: 1.06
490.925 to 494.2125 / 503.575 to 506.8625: 0.85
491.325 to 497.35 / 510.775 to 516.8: 0.89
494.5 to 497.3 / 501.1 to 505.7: 0.93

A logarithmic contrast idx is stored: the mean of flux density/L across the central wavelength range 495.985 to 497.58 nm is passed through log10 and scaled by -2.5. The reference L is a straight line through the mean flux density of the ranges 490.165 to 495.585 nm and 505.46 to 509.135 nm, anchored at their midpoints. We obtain 0.13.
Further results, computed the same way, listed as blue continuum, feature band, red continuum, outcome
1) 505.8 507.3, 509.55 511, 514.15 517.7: 0.02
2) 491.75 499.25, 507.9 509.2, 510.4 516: -0.02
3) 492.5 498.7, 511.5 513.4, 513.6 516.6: 0.15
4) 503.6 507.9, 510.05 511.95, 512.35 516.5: 0.11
